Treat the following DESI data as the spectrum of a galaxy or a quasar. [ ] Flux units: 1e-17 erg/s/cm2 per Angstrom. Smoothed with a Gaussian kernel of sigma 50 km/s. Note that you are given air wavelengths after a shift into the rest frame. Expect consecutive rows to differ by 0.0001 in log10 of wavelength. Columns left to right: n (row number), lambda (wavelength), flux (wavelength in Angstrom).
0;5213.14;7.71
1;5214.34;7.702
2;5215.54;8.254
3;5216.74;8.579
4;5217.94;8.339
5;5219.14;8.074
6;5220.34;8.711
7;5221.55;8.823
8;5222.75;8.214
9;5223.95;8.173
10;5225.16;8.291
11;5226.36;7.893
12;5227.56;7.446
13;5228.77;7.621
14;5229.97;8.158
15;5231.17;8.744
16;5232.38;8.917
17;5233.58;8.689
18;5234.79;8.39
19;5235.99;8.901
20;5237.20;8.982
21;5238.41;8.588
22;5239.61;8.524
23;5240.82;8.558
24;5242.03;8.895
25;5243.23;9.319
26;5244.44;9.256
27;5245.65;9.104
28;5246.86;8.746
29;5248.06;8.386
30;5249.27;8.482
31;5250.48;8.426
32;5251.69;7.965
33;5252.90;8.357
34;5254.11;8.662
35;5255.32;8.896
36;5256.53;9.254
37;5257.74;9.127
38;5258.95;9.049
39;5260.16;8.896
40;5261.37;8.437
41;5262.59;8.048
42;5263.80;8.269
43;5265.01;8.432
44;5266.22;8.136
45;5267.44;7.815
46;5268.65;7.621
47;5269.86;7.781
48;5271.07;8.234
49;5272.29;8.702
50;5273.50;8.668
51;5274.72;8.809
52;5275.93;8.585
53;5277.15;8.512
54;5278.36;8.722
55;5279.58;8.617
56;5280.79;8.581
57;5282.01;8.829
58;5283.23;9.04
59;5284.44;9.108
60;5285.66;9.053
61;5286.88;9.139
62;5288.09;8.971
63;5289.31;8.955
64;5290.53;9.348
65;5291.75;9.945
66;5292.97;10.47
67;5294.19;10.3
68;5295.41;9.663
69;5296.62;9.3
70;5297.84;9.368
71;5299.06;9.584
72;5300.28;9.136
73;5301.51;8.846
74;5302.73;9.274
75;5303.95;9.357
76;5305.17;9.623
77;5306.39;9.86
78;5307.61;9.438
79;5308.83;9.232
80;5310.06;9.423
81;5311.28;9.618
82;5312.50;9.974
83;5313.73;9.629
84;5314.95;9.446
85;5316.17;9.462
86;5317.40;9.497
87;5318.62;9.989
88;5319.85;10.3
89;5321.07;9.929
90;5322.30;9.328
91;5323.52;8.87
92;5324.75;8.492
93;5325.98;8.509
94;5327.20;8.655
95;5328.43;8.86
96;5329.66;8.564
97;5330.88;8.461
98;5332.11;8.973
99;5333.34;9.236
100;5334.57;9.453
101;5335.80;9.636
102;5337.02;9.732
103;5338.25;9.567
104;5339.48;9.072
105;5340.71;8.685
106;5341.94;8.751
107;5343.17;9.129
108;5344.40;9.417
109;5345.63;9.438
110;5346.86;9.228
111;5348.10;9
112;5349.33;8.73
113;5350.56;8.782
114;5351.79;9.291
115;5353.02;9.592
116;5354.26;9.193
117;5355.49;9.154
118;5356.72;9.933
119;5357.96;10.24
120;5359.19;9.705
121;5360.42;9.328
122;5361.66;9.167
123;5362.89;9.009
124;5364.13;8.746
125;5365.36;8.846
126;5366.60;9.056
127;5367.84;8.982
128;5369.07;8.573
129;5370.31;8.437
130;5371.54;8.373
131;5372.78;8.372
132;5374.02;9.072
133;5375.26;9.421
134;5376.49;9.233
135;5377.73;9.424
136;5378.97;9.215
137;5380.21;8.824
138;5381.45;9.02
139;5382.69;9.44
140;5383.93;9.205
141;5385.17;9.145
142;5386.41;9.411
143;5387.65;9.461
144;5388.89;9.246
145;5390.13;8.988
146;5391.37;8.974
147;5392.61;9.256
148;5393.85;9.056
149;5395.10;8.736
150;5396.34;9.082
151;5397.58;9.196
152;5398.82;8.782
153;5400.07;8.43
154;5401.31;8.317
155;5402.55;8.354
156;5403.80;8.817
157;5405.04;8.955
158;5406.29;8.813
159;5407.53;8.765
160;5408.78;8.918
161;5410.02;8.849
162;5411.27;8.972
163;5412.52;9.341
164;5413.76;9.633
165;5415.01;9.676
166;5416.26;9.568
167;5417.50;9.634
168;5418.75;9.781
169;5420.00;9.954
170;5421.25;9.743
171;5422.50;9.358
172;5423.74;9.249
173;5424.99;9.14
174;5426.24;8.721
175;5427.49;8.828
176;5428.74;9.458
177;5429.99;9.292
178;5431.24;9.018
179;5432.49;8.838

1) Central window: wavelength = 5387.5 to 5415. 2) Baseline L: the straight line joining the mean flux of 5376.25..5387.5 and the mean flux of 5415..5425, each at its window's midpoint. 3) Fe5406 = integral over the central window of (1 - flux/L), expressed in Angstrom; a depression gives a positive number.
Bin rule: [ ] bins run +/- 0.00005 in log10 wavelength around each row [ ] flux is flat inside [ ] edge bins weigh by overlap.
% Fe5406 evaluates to 1.3 Angstrom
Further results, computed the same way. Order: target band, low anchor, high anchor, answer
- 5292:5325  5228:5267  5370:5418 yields -2.8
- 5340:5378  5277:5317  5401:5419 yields 0.4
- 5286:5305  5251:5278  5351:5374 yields -1.7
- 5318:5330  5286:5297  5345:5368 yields 0.3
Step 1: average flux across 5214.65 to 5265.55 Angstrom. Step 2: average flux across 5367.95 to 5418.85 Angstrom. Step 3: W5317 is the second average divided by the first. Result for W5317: 1.06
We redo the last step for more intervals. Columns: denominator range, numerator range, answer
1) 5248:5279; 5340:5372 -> 1.08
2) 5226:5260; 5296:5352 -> 1.07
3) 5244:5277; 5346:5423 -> 1.07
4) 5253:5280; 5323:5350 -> 1.06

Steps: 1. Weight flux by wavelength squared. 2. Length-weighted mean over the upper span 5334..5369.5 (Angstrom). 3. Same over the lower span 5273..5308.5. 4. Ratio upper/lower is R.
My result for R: 1.02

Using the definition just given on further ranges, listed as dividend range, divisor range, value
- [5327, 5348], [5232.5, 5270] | 1.10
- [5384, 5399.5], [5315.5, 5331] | 1.02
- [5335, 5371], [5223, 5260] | 1.11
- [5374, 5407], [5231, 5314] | 1.06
